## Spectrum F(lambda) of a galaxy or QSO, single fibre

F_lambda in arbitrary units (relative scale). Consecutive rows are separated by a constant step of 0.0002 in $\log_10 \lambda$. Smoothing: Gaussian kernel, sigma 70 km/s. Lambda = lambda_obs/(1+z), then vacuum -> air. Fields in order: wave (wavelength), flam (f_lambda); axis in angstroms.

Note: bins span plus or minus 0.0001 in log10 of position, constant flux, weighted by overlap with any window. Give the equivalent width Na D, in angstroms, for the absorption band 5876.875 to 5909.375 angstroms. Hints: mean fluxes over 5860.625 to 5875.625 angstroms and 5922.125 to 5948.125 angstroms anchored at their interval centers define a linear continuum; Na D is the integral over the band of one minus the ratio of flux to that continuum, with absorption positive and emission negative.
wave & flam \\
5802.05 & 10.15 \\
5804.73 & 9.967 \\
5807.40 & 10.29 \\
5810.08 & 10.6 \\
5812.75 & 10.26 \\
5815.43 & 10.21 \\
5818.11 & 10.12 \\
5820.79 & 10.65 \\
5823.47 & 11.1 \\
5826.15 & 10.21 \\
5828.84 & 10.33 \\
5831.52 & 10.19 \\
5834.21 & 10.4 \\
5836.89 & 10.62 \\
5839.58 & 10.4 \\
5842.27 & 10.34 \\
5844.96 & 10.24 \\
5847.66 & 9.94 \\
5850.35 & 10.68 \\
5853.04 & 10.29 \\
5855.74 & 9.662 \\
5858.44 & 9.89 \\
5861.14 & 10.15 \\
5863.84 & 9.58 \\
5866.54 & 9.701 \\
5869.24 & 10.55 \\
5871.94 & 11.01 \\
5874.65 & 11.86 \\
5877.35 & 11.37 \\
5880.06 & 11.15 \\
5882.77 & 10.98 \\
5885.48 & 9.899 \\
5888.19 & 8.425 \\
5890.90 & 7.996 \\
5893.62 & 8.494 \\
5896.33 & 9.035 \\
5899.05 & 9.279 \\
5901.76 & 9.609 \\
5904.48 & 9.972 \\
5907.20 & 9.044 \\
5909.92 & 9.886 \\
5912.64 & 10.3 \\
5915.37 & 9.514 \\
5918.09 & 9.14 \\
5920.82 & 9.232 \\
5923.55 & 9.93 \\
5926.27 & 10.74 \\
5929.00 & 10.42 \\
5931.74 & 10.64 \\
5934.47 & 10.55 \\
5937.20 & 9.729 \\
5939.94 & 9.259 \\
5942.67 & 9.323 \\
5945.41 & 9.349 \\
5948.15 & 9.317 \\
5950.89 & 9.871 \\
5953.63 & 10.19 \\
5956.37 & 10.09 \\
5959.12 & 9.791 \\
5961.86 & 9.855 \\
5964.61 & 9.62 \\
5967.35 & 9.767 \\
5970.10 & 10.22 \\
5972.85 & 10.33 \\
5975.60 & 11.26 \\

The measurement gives 2.3 angstroms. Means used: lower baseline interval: 10.5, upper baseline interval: 9.96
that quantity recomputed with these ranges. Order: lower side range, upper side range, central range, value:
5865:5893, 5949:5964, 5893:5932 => 1.6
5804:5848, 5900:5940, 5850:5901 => 0.6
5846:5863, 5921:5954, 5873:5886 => -1.4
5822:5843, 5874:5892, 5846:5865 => 0.6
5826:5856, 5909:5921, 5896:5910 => 0.4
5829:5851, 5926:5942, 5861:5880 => -0.7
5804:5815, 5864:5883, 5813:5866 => 1.5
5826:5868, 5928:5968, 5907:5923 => 0.6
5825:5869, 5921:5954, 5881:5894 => 1.0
